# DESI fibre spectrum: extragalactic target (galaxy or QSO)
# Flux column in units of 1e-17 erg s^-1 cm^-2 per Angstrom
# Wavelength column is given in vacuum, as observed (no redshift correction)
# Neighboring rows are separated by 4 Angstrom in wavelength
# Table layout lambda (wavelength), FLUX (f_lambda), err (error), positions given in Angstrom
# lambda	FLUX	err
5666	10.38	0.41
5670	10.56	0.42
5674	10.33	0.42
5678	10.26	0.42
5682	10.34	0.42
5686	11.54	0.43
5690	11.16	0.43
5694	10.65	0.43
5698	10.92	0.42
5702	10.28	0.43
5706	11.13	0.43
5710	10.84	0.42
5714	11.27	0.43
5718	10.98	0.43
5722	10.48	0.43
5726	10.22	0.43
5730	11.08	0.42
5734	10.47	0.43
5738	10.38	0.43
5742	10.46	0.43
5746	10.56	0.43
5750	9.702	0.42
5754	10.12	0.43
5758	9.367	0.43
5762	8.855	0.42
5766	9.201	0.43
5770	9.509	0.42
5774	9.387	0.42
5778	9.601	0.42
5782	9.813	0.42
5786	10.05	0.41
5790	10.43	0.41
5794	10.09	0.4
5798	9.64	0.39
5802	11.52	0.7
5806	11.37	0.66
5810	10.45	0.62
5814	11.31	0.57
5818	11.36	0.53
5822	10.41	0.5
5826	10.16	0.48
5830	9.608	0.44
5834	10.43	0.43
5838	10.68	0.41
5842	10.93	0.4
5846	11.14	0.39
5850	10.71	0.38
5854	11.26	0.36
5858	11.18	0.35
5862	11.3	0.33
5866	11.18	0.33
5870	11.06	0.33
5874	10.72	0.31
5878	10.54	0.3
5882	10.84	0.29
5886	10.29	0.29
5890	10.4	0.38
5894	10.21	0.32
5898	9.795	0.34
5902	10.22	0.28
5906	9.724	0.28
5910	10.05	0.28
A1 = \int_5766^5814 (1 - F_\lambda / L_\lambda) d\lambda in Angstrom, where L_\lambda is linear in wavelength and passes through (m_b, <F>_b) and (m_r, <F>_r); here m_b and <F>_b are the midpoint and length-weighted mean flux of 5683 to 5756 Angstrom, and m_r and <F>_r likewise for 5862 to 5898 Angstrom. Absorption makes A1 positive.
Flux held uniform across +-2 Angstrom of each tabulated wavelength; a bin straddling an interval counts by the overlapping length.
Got 2.2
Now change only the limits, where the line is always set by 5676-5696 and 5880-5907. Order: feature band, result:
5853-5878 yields -1.8 Angstrom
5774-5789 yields 1.0 Angstrom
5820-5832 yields 0.4 Angstrom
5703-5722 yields -0.4 Angstrom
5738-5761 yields 1.3 Angstrom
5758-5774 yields 2.0 Angstrom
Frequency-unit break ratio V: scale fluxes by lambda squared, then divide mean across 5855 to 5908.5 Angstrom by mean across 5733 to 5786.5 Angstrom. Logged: 1.1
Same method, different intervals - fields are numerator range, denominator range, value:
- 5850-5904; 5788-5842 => 1.03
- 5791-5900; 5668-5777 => 1.08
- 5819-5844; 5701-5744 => 1.01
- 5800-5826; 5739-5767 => 1.15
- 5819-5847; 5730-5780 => 1.09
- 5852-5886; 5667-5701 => 1.09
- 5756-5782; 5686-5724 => 0.88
